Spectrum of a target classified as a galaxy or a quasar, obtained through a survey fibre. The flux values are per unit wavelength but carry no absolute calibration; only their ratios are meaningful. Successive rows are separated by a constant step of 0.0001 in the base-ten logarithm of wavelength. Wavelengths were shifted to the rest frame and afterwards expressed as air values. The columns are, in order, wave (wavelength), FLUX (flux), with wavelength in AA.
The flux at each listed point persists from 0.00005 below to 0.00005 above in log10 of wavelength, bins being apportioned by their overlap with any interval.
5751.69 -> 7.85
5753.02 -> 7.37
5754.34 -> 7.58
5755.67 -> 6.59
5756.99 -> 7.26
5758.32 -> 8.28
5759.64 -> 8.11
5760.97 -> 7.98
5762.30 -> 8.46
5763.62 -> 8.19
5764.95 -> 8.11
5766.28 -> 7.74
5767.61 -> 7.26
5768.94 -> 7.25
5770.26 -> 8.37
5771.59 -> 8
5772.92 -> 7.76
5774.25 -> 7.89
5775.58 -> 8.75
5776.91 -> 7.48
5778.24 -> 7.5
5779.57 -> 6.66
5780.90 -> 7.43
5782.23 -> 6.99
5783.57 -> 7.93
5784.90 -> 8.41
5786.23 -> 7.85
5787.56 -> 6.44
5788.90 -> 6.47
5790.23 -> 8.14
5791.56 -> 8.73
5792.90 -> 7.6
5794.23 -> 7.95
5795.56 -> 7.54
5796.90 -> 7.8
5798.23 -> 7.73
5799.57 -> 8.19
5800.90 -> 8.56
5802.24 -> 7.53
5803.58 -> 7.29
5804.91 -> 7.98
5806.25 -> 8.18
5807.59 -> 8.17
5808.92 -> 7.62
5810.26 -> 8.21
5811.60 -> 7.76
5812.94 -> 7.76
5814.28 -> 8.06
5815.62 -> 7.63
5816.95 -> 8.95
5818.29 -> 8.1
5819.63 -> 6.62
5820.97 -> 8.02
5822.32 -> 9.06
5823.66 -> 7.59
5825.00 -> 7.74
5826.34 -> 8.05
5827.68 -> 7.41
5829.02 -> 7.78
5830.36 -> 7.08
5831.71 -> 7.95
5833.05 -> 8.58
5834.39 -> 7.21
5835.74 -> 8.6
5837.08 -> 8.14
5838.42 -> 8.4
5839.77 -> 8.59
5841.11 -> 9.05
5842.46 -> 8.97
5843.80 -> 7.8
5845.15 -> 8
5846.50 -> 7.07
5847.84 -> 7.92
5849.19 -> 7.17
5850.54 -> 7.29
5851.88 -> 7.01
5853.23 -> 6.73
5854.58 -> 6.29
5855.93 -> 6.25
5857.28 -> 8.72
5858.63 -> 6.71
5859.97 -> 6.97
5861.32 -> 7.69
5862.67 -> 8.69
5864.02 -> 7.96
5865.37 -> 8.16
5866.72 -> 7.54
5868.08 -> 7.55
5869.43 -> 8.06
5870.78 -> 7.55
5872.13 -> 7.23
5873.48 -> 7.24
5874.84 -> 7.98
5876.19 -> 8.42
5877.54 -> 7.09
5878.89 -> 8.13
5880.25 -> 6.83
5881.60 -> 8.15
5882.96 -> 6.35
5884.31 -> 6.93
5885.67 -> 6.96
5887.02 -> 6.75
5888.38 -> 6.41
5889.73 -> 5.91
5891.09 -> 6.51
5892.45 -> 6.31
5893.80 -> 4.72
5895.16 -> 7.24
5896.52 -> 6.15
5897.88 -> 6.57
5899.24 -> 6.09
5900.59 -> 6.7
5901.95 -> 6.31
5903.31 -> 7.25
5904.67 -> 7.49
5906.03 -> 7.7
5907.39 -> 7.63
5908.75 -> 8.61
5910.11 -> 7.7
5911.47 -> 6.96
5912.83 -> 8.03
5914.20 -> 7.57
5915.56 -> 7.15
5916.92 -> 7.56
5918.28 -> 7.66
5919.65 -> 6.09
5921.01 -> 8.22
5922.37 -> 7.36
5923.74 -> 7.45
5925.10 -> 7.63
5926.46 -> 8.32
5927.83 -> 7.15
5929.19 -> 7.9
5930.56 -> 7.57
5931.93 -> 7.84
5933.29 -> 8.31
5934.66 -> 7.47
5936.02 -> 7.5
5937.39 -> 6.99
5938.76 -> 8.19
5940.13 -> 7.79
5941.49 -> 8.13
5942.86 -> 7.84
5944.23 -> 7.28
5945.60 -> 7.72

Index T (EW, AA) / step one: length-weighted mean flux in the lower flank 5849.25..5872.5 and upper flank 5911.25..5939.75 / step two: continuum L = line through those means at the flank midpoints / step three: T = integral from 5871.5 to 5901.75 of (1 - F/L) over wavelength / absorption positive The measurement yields 2.6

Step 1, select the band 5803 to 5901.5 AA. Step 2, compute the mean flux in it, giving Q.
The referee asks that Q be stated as 7.51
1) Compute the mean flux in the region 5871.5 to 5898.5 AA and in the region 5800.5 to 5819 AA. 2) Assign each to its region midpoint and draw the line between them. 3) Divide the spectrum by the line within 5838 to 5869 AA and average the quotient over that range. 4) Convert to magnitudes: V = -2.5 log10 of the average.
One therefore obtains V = -0.05 mag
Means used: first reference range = 7.97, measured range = 7.67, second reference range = 6.89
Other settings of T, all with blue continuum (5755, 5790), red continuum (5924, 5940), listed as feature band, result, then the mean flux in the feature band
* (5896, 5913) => 1.2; 7.15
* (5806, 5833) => -0.8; 7.9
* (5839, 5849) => -0.6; 8.15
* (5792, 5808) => -0.4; 7.88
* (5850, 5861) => 1.0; 7.02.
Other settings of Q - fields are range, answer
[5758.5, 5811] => 7.81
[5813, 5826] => 7.97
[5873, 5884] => 7.51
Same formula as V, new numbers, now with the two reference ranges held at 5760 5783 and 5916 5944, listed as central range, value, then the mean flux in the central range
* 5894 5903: 0.19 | 6.44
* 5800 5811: -0.03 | 7.95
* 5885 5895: 0.22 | 6.28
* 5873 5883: 0.01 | 7.6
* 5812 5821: -0.02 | 7.87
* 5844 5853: 0.04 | 7.39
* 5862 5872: -0.03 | 7.89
